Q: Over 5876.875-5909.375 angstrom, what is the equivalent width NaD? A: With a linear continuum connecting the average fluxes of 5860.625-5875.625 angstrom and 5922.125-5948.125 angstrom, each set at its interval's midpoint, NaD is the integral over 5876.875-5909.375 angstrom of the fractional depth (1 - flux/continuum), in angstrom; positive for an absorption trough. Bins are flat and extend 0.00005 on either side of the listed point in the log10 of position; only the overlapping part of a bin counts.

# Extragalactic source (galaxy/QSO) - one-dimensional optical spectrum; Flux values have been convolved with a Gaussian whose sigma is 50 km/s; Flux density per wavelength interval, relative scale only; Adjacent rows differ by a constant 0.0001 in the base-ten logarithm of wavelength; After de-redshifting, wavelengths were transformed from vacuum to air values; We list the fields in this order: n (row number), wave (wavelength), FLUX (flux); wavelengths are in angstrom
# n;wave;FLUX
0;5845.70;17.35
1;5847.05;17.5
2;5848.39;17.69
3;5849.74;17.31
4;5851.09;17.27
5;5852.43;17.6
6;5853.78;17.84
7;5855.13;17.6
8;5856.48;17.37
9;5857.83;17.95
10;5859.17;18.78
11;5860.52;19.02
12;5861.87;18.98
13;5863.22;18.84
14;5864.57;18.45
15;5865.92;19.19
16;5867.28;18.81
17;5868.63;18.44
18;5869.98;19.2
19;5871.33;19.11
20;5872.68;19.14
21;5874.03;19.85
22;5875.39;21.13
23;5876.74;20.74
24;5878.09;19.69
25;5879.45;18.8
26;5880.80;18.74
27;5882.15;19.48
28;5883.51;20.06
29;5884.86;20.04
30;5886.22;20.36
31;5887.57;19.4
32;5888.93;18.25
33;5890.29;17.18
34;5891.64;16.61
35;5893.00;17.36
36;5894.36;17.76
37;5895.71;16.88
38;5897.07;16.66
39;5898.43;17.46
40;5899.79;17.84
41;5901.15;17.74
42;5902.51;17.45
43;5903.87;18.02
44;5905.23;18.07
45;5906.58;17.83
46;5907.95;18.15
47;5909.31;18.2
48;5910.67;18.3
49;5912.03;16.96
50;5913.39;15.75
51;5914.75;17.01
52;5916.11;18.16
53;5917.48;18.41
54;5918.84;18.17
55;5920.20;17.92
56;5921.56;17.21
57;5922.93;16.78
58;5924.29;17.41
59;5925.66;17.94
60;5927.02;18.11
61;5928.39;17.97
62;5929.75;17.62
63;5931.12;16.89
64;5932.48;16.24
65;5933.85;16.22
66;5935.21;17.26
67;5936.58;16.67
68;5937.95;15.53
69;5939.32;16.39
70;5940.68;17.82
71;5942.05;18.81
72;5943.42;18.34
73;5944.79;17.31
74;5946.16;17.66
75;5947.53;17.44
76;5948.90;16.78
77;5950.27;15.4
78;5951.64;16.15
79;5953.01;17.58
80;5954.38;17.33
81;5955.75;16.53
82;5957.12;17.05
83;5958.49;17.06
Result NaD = 0.3 angstrom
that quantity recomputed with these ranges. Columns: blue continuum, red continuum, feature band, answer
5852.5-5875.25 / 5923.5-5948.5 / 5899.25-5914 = 0.2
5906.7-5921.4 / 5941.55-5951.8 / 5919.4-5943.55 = 0.3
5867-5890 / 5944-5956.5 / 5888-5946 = 2.0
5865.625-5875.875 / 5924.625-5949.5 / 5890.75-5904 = 0.8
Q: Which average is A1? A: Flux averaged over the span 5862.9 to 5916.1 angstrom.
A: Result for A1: 18.4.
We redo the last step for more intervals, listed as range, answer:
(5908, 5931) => 17.6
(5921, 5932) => 17.5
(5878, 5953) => 17.7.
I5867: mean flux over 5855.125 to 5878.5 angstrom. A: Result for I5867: 19.1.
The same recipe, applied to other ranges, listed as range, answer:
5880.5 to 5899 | 18.3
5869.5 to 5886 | 19.7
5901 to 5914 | 17.7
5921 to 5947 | 17.3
